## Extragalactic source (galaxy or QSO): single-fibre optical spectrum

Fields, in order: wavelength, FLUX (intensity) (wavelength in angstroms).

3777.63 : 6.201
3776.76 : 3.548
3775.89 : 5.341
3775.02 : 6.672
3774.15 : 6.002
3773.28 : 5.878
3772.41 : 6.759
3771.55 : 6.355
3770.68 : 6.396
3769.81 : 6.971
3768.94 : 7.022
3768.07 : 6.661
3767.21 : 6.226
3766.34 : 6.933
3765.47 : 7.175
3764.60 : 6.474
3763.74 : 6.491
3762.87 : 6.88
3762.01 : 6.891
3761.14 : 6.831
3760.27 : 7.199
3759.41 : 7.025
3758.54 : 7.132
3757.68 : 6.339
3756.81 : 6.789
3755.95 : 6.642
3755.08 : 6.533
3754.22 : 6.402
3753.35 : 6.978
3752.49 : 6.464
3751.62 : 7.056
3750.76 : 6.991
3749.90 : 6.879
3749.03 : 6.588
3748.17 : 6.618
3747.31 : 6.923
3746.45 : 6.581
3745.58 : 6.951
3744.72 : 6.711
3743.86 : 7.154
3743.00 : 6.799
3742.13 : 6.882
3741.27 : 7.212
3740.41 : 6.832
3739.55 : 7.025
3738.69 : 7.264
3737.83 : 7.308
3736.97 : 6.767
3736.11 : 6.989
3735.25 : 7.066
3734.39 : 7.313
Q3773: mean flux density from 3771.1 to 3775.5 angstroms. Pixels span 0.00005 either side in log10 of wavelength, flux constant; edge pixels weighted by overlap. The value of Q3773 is 6.33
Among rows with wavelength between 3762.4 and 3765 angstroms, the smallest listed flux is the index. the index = 6.474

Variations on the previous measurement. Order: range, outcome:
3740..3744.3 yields 6.799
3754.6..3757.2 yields 6.533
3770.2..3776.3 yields 5.341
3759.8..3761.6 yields 6.831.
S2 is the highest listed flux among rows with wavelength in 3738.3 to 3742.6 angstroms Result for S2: 7.264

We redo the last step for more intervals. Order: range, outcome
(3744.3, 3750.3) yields 6.951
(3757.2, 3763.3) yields 7.199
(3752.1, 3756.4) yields 6.978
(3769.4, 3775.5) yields 6.971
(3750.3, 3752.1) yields 7.056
